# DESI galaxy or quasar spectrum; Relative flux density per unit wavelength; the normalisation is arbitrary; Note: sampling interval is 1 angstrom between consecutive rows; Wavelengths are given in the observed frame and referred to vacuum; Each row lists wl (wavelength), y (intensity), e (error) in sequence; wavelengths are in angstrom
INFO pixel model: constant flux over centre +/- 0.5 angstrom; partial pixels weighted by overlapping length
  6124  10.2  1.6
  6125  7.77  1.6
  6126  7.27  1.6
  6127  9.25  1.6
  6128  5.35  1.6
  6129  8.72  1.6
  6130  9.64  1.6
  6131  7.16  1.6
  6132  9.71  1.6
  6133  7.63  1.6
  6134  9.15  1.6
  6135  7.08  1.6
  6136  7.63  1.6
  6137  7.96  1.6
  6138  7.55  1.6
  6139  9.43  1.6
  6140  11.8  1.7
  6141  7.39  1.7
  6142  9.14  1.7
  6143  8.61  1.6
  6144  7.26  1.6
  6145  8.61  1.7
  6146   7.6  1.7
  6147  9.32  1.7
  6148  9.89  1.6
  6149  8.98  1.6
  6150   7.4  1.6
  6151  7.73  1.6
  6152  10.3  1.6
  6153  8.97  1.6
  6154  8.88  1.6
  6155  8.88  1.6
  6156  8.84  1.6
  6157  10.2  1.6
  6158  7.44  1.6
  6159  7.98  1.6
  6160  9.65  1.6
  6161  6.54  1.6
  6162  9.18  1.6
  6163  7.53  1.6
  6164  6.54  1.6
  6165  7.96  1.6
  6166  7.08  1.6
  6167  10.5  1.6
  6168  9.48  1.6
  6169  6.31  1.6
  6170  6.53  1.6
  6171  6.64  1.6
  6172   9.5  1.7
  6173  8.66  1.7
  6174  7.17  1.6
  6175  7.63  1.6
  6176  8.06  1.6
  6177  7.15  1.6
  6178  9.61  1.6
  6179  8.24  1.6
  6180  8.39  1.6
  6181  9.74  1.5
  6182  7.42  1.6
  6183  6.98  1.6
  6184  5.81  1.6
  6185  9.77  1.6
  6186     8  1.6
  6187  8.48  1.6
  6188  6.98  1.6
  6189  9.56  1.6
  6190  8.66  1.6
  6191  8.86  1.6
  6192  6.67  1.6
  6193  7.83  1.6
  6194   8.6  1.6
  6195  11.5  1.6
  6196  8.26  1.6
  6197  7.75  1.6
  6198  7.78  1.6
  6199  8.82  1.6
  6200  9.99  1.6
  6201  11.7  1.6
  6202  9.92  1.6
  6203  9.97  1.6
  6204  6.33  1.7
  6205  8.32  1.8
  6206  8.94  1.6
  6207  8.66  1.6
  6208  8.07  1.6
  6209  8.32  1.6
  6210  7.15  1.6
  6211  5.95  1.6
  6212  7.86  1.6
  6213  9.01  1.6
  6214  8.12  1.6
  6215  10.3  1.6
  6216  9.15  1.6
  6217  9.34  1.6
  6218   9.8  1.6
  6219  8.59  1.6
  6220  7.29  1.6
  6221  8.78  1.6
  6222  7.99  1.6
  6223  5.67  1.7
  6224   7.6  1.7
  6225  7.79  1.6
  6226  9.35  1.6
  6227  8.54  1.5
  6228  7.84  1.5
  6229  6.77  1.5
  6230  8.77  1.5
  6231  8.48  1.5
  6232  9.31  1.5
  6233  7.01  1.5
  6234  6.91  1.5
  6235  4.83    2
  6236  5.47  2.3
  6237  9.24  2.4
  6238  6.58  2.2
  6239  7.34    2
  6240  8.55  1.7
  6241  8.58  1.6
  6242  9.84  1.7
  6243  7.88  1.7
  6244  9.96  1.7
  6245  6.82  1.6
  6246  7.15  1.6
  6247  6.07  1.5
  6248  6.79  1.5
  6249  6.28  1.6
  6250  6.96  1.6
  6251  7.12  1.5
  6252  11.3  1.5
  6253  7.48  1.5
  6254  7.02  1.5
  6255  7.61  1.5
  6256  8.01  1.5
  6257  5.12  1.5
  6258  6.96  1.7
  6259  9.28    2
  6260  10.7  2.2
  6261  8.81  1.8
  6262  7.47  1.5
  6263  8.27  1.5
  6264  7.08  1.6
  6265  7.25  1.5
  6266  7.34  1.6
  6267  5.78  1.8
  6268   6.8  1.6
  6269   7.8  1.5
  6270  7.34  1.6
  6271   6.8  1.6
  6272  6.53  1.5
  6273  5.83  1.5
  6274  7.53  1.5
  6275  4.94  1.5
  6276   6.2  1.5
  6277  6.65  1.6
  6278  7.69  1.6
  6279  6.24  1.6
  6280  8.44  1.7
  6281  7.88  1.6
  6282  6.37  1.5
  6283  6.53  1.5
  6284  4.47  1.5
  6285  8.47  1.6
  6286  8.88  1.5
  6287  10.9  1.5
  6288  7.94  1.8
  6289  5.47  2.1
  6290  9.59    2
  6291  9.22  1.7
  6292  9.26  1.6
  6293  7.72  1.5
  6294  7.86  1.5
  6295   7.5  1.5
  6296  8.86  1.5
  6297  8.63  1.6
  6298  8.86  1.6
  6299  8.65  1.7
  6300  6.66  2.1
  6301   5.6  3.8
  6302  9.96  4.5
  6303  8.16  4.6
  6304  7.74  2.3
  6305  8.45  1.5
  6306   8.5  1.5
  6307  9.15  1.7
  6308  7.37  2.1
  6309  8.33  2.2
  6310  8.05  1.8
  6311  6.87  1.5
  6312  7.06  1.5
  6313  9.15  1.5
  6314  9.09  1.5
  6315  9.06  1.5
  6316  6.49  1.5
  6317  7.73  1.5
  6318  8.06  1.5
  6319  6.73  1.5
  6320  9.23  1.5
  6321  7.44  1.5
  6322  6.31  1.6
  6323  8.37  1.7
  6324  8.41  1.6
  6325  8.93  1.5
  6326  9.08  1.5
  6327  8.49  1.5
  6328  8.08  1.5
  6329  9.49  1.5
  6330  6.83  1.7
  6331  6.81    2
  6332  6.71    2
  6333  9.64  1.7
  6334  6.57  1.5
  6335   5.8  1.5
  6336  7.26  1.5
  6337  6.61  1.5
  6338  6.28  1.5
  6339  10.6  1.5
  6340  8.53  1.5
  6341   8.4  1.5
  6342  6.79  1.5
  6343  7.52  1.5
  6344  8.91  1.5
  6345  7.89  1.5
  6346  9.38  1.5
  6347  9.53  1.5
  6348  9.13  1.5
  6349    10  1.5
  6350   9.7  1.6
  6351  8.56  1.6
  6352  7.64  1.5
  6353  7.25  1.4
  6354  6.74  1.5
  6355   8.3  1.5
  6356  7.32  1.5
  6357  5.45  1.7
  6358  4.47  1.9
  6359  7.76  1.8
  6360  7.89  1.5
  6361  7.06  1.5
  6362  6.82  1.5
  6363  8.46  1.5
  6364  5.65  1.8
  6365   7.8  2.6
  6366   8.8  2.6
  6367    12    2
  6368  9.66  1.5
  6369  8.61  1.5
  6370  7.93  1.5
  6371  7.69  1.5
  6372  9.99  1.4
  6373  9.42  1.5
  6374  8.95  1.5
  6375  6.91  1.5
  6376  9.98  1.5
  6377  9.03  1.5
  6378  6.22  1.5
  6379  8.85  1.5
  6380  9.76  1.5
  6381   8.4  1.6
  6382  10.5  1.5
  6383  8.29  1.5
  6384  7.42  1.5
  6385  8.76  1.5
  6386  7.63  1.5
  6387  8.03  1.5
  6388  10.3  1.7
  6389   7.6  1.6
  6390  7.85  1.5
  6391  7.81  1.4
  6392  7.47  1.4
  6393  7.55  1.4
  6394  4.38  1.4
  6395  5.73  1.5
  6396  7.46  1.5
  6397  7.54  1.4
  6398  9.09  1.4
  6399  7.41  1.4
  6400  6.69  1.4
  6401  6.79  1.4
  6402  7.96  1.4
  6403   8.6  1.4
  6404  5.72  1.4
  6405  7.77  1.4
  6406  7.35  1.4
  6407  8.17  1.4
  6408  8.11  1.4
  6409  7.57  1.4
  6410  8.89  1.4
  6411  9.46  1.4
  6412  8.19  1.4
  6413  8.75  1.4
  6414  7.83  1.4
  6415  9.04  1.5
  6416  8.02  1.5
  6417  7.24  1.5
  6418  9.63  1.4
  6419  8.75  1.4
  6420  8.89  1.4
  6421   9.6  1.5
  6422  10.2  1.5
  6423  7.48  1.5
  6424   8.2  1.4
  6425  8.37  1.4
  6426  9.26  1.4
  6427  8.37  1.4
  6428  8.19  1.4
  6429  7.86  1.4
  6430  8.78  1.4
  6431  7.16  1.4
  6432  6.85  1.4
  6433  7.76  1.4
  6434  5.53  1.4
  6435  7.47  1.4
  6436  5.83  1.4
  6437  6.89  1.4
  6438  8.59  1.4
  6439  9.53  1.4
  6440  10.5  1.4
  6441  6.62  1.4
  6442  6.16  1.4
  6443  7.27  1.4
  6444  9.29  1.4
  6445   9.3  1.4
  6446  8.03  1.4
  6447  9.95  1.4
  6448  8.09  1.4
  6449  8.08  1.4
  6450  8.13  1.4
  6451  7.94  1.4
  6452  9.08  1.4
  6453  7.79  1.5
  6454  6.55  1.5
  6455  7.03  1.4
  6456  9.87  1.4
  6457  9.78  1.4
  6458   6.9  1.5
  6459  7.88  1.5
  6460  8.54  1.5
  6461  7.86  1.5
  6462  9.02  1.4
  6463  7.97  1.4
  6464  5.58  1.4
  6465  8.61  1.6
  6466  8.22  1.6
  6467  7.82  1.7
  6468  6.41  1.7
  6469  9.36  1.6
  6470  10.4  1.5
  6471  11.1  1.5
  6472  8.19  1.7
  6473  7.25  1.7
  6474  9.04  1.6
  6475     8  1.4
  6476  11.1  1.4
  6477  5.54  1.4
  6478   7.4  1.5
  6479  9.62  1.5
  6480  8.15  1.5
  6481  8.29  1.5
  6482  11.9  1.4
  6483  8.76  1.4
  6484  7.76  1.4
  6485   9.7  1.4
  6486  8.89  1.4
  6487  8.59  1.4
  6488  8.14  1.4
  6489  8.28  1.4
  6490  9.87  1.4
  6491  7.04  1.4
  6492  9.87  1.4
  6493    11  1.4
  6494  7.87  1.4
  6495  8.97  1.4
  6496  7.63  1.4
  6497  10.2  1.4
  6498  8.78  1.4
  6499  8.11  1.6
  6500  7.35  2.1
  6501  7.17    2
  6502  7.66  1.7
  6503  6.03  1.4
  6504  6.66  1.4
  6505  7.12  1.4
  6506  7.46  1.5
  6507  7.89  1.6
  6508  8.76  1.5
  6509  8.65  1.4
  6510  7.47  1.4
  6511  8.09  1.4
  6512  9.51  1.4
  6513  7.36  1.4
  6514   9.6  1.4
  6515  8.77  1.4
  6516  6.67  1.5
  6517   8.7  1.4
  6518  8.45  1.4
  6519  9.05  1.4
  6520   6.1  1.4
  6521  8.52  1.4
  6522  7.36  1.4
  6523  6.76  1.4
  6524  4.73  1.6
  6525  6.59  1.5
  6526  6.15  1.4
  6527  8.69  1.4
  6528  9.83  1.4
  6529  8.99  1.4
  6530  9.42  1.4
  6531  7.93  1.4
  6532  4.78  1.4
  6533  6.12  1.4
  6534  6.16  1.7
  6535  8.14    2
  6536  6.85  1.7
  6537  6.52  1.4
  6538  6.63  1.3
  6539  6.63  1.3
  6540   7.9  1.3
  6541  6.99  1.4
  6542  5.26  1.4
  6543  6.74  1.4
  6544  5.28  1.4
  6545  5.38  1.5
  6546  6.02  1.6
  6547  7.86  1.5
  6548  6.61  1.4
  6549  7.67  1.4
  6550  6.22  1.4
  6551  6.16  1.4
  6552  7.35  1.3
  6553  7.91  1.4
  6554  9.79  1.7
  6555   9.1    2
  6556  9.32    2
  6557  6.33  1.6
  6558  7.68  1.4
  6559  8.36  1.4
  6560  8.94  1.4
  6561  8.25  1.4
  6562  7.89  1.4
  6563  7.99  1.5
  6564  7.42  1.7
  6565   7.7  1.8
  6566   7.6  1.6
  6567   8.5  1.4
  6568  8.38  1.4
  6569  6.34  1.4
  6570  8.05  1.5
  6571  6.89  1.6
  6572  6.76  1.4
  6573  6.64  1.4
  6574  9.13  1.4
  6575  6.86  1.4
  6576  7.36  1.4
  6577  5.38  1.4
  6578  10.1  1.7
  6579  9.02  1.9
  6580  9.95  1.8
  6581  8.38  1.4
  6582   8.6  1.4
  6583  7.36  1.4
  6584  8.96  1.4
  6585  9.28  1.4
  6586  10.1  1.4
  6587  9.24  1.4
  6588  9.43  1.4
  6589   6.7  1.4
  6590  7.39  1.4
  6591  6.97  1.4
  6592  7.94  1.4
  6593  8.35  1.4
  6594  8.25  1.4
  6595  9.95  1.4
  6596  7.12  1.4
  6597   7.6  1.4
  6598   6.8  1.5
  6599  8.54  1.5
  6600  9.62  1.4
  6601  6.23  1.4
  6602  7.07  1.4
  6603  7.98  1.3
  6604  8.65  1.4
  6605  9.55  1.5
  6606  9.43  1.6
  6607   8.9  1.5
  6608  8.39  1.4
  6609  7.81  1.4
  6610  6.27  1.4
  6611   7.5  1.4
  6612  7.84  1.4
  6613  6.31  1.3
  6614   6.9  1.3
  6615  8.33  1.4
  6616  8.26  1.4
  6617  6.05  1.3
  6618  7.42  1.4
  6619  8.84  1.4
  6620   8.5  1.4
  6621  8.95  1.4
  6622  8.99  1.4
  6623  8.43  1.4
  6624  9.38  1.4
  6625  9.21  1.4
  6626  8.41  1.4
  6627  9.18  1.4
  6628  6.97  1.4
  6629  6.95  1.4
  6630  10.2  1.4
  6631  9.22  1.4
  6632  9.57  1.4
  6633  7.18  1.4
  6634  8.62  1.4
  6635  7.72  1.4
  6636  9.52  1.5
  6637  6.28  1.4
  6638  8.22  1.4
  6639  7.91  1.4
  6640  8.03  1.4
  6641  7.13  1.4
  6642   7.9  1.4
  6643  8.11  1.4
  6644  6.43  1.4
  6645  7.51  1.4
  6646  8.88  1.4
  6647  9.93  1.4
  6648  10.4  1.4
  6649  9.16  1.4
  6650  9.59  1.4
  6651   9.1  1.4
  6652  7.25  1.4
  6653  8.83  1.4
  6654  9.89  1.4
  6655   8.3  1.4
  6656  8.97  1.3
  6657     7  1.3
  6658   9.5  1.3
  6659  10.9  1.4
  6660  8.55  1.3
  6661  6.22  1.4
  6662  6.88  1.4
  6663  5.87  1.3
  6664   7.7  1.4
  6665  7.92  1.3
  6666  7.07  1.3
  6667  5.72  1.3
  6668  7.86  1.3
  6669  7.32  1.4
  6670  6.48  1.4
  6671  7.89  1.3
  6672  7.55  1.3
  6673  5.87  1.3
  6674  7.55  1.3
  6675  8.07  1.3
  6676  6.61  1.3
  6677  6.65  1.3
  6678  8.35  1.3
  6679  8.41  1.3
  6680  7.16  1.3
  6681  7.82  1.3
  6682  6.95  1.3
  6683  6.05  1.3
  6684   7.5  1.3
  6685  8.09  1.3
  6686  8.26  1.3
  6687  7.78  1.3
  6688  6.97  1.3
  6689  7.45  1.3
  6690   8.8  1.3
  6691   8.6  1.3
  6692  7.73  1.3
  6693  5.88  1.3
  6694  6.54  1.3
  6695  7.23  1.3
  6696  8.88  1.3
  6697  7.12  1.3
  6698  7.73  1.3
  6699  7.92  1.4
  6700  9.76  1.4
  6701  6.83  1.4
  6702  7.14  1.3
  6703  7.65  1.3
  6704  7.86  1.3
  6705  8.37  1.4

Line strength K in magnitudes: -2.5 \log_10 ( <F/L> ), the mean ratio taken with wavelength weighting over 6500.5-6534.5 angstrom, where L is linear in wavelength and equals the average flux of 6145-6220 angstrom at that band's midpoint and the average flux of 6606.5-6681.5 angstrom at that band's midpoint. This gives 0.07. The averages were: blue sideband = 8.42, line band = 7.62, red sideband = 8.01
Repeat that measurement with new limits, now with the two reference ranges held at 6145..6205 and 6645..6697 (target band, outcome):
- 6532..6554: 0.19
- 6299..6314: 0.04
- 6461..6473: -0.04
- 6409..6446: -0.01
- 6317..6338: 0.07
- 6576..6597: -0.06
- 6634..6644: 0.00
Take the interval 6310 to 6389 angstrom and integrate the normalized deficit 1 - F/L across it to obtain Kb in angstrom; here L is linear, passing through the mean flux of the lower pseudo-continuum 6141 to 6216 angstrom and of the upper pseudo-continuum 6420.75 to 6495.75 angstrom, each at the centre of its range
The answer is 2.3 angstrom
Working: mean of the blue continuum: 8.38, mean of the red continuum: 8.34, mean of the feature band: 8.12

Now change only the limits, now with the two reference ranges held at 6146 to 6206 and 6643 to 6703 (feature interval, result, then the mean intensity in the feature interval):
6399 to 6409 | 0.83 angstrom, 7.47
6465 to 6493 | -2.40 angstrom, 8.73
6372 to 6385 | -0.85 angstrom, 8.7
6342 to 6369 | 0.48 angstrom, 8.05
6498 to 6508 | 0.74 angstrom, 7.42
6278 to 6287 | 0.97 angstrom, 7.4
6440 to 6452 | -0.20 angstrom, 8.22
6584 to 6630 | -1.62 angstrom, 8.16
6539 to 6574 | 2.39 angstrom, 7.4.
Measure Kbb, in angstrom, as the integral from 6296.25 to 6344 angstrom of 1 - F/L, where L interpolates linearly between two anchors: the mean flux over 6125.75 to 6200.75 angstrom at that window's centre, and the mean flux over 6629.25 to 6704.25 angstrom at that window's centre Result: 1.5 angstrom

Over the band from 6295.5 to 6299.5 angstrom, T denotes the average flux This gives 8.75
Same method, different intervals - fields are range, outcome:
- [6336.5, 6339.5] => 7.83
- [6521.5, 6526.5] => 6.32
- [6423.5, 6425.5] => 8.29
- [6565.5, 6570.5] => 7.77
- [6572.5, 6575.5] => 7.54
